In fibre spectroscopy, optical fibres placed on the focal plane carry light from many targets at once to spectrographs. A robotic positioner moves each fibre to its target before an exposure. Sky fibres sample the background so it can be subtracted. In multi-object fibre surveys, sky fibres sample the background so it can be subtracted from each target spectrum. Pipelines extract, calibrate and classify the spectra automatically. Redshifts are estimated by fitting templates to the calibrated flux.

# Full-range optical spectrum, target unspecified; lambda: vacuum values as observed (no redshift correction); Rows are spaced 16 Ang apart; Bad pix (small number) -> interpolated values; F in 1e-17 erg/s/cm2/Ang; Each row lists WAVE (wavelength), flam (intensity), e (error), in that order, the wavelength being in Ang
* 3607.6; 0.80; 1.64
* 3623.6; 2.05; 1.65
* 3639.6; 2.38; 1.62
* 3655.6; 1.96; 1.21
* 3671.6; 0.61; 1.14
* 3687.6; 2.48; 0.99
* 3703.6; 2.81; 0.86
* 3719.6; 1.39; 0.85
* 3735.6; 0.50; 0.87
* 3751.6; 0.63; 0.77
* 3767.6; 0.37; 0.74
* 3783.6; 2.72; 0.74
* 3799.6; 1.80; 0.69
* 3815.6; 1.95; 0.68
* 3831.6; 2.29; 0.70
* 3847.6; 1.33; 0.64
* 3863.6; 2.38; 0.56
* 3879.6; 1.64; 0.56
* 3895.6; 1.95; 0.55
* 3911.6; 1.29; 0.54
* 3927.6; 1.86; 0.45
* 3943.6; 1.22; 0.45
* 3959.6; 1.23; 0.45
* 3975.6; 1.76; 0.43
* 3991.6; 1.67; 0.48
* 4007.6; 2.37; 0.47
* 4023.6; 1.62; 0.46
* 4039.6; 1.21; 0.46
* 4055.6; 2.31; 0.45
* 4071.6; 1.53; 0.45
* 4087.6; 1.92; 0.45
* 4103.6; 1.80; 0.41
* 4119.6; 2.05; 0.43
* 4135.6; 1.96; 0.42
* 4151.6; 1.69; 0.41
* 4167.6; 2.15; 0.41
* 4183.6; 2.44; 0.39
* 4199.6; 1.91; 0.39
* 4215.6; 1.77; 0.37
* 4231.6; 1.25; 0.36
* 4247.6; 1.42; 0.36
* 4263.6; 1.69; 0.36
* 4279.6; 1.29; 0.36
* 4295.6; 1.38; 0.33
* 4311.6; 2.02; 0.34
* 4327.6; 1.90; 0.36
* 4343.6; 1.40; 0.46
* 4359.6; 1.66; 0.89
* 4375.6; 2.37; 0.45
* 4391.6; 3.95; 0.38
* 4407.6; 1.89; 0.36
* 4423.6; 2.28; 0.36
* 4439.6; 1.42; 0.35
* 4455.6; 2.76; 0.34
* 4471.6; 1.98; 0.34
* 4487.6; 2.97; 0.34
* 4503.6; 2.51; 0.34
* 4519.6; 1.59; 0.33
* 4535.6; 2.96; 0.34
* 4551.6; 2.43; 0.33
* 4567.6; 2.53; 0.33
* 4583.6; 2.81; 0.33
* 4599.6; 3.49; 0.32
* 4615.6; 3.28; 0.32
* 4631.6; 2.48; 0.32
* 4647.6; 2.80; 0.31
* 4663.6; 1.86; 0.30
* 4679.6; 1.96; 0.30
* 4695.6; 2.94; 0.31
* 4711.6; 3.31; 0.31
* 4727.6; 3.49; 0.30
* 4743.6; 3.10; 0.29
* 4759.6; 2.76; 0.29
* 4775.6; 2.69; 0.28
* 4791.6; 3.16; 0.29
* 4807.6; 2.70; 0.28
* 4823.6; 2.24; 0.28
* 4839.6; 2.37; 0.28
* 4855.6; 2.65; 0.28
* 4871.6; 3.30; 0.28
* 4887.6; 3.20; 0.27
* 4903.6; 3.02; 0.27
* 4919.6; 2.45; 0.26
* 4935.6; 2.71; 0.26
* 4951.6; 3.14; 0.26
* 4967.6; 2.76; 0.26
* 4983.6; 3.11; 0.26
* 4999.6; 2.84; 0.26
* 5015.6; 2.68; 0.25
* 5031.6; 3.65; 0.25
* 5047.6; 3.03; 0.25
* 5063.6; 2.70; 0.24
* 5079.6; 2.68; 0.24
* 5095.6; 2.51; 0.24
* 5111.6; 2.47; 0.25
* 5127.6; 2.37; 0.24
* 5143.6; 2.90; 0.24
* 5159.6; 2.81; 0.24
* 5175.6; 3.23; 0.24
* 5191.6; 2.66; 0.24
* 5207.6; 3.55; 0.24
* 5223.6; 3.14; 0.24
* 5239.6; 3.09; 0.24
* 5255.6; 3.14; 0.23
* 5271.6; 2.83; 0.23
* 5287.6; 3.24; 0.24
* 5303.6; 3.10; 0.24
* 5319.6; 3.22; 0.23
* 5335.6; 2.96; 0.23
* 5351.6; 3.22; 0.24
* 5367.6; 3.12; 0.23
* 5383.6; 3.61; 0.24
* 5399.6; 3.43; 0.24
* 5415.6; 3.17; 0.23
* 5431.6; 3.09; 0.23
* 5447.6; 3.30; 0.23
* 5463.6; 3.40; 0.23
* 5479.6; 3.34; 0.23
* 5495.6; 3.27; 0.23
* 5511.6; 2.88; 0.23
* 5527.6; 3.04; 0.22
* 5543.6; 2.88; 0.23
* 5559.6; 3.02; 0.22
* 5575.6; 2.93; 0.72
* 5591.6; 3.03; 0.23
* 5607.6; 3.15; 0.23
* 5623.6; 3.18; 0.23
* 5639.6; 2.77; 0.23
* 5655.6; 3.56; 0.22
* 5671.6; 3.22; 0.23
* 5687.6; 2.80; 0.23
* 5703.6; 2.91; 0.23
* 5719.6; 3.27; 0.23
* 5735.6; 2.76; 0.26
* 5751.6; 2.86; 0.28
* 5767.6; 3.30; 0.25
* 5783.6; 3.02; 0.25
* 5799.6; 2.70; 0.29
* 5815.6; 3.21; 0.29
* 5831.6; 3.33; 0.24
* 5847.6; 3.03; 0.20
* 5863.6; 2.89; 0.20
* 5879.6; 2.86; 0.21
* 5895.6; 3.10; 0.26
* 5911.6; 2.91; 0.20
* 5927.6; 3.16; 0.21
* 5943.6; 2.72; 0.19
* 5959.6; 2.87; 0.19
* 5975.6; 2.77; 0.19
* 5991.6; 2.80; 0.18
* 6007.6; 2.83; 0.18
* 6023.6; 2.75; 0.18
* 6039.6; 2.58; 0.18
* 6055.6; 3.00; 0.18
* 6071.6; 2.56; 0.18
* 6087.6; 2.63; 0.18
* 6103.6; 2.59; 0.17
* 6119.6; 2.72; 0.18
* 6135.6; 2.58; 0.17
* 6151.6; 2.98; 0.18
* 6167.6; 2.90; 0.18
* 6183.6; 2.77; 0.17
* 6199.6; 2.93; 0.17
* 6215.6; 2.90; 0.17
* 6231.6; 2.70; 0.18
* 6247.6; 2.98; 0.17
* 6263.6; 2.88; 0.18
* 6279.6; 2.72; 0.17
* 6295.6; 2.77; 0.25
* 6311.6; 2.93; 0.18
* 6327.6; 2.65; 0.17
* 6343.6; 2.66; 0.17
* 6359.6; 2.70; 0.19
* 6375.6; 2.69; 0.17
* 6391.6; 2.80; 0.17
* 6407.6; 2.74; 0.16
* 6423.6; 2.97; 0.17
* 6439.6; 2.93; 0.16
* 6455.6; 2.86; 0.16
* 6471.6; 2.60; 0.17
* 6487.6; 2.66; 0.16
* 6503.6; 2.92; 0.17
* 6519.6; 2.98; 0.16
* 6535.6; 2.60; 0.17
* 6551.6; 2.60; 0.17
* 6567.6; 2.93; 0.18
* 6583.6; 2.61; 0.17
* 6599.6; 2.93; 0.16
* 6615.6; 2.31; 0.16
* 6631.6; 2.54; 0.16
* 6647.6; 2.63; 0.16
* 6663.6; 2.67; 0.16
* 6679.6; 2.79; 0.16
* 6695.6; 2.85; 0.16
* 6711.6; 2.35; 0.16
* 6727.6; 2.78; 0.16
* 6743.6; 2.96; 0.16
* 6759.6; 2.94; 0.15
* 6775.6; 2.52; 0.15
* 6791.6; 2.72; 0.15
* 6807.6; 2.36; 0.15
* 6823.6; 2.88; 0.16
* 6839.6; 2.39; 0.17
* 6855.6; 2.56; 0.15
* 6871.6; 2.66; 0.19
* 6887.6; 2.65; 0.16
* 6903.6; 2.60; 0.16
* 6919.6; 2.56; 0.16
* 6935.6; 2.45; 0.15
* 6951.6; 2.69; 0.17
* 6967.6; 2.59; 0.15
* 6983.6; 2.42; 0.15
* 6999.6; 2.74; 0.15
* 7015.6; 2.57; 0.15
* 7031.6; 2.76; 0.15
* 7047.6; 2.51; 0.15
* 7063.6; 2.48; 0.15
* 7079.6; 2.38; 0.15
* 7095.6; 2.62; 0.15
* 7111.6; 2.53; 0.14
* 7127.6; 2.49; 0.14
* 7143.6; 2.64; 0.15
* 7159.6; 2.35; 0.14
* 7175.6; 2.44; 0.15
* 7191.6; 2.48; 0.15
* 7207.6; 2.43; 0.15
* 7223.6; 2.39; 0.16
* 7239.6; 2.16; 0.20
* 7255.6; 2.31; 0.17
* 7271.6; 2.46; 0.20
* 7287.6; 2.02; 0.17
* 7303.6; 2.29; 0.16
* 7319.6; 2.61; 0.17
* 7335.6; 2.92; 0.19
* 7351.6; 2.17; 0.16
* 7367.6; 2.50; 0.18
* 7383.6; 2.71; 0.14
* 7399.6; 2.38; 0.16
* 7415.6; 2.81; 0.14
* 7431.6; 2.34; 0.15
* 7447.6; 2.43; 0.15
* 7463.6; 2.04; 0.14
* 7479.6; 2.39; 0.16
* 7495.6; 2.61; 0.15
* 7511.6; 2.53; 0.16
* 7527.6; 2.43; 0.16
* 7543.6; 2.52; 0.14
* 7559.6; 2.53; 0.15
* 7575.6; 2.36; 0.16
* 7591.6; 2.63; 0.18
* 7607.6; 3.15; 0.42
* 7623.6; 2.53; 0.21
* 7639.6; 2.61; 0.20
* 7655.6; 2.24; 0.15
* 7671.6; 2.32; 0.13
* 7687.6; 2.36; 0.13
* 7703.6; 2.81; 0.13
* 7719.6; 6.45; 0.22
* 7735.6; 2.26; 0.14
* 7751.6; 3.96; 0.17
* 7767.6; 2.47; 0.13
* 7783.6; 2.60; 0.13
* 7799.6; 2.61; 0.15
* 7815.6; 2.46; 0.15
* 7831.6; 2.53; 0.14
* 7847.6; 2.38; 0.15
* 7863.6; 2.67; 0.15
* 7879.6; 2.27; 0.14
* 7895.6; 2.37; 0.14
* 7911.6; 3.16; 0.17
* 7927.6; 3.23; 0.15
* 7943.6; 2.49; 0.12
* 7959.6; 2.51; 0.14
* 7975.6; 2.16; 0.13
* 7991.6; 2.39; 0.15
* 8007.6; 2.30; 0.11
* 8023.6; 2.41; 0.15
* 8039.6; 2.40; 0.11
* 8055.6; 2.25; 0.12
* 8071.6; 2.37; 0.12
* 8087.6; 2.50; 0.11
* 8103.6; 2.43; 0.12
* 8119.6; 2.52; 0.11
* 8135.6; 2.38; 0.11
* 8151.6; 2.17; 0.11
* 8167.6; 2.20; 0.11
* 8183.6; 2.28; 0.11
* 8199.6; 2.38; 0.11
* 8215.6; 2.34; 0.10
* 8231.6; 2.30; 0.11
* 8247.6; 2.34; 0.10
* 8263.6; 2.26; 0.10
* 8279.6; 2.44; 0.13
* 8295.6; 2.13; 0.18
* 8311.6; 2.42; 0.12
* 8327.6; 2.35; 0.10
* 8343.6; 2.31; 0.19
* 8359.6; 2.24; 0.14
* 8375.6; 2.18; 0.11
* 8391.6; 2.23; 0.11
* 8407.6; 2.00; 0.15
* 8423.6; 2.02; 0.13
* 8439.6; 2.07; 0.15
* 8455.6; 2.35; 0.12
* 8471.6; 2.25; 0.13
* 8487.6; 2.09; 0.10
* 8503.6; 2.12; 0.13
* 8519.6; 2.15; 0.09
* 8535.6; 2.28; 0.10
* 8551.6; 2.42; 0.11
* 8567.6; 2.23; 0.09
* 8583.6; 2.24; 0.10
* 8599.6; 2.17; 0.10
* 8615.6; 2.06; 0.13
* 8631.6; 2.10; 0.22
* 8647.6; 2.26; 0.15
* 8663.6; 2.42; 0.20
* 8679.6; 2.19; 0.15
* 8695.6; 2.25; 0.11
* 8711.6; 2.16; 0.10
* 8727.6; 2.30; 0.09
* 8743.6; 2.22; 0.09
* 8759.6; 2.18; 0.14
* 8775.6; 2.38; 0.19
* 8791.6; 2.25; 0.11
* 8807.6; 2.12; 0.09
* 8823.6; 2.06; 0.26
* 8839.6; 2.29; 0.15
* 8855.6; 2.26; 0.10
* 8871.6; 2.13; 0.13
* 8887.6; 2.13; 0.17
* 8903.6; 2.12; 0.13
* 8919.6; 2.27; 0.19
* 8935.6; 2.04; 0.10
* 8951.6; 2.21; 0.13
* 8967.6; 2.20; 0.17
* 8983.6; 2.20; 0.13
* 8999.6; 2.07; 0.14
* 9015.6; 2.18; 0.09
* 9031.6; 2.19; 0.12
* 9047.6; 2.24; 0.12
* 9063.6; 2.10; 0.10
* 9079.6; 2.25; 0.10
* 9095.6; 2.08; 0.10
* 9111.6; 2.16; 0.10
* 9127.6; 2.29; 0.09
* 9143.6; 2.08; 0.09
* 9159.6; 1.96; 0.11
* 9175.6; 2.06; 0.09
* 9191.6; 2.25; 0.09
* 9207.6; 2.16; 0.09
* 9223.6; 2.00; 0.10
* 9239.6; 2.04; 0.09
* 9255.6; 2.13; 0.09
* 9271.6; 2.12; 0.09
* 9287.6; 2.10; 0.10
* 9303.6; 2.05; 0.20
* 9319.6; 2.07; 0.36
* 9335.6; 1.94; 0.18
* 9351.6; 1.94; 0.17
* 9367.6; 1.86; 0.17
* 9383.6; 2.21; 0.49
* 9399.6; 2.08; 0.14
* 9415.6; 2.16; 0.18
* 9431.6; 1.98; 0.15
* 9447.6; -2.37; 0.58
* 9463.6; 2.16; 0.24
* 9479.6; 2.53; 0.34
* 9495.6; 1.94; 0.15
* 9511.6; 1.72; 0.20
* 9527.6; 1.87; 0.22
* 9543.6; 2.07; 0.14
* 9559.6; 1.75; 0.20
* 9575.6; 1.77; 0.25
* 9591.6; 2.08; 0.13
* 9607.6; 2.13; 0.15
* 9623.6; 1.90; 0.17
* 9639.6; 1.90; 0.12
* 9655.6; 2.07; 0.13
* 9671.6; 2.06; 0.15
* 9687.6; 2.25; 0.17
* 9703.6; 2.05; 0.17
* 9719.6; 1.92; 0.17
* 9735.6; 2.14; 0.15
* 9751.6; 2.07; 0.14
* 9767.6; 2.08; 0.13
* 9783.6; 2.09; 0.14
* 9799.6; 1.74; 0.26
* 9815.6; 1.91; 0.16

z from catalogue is 0.177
